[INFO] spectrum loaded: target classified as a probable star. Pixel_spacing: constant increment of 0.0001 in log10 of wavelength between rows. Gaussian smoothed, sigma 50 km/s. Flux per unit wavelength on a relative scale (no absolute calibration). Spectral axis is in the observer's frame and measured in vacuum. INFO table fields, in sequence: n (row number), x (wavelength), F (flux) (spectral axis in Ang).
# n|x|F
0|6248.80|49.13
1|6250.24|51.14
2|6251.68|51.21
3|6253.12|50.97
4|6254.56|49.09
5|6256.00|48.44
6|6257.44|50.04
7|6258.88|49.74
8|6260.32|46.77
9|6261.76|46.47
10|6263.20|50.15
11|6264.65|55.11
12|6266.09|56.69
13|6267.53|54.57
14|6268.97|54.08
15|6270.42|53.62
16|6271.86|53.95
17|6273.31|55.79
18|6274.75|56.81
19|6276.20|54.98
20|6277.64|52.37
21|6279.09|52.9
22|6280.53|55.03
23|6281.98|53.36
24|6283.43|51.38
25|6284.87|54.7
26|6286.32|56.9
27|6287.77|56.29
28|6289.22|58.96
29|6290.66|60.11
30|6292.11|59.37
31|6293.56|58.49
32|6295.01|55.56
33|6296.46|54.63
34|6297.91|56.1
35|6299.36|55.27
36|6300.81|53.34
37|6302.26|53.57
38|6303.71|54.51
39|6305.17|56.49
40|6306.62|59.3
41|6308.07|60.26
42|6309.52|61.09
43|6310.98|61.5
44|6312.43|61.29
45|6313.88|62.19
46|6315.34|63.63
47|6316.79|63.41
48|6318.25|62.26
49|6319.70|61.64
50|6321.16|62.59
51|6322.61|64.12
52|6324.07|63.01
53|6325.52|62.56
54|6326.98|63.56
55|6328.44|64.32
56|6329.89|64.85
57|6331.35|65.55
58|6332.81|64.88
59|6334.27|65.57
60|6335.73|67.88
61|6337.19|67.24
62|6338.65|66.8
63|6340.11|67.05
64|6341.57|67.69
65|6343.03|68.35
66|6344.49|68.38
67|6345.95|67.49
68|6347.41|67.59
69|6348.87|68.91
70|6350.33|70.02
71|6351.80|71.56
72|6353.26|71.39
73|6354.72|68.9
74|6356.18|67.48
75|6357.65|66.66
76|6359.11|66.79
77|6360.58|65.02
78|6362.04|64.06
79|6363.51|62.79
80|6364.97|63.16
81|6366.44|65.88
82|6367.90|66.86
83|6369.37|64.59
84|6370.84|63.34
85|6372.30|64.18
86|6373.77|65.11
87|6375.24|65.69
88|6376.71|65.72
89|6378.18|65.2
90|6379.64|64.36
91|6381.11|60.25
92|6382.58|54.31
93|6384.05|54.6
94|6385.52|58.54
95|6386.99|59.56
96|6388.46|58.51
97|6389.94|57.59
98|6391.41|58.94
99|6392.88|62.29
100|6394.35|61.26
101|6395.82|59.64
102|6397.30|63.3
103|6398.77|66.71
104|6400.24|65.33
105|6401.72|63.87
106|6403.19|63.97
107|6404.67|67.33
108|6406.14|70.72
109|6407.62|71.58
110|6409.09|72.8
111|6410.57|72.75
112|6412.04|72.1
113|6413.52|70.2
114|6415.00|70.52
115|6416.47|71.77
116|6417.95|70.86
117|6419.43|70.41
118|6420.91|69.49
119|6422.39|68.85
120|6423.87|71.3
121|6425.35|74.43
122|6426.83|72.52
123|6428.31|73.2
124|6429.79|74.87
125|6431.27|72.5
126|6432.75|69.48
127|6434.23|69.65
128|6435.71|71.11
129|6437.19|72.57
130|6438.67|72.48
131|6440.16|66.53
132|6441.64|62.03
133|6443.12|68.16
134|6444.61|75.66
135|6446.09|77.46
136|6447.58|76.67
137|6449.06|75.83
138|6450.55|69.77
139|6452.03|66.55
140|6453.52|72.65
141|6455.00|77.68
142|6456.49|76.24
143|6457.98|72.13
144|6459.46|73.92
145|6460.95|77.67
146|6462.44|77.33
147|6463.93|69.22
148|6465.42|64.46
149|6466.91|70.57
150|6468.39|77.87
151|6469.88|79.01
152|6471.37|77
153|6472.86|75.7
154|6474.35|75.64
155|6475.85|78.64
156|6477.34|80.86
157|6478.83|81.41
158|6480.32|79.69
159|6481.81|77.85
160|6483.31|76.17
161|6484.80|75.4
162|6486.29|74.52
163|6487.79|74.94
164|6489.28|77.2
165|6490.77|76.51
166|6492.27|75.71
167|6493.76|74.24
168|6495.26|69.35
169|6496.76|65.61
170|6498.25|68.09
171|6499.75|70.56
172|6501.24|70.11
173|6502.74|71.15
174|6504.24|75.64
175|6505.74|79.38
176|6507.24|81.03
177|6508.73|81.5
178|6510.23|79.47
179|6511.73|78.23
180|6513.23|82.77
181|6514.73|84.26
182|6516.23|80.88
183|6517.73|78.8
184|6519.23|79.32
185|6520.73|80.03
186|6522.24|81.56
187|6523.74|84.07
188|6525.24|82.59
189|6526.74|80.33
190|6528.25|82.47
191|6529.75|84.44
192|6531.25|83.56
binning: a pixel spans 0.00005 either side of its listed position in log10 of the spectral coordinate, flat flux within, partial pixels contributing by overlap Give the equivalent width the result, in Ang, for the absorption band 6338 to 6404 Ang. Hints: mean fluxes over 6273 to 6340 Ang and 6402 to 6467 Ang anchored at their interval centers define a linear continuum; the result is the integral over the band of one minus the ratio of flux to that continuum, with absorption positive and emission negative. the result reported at 1.1 Ang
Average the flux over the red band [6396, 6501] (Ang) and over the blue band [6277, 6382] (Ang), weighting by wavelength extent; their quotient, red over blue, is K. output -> 1.16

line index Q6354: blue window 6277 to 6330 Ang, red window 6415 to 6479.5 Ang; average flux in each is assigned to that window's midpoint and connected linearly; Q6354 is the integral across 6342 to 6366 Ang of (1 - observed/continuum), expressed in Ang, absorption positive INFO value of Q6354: -1.4 Ang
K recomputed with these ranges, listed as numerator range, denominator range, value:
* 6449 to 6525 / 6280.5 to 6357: 1.22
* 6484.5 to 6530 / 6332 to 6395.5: 1.20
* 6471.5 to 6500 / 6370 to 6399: 1.23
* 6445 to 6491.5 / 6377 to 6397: 1.26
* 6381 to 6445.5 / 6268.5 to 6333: 1.15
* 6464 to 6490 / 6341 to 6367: 1.13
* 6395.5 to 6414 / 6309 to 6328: 1.08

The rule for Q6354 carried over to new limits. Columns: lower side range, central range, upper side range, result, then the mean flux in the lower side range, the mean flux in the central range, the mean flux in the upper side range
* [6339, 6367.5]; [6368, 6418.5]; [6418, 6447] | 3.40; 67.3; 64.6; 71.2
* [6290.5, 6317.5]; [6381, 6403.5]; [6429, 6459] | 2.19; 58.4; 60.5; 72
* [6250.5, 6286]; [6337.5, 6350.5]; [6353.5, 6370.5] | -0.97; 52.5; 68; 65.8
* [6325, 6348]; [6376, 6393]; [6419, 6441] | 2.20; 66.2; 59.9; 71.3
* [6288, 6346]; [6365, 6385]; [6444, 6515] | 1.07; 61.8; 63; 75.3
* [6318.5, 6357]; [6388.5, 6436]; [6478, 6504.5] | 1.28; 66.5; 68.3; 74.1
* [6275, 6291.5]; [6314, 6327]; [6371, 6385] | -1.10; 55.3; 62.9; 62.2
